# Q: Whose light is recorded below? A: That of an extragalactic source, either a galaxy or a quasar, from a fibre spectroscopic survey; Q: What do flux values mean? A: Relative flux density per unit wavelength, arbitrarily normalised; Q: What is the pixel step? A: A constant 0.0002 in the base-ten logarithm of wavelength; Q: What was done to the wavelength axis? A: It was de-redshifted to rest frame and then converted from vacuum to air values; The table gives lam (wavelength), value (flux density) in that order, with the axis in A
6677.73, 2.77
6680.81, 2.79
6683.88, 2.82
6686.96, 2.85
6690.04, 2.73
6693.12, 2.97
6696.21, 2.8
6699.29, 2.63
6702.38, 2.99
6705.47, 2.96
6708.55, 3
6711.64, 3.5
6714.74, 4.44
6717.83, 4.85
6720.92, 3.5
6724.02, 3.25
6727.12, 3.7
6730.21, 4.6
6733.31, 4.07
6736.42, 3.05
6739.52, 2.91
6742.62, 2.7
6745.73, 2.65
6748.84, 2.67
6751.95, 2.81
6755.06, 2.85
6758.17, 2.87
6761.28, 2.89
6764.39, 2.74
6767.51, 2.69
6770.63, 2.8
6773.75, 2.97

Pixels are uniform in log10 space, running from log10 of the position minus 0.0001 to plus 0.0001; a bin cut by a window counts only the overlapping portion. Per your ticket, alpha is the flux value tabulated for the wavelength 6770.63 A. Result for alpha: 2.8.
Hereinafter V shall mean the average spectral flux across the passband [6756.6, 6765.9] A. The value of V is 2.84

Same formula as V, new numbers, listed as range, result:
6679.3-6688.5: 2.82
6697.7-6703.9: 2.81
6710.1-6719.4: 4.26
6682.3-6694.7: 2.84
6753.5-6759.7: 2.86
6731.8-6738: 3.55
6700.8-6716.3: 3.38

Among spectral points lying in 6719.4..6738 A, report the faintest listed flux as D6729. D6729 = 3.05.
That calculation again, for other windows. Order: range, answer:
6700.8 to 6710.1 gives 2.96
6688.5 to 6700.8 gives 2.63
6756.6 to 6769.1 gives 2.69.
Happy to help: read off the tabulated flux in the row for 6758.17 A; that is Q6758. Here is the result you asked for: 2.87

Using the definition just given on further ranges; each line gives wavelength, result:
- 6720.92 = 3.5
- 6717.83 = 4.85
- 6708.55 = 3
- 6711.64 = 3.5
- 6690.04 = 2.73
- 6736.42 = 3.05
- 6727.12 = 3.7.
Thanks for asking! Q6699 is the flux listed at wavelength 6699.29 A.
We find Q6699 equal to 2.63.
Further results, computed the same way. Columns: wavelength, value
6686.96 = 2.85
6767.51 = 2.69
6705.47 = 2.96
